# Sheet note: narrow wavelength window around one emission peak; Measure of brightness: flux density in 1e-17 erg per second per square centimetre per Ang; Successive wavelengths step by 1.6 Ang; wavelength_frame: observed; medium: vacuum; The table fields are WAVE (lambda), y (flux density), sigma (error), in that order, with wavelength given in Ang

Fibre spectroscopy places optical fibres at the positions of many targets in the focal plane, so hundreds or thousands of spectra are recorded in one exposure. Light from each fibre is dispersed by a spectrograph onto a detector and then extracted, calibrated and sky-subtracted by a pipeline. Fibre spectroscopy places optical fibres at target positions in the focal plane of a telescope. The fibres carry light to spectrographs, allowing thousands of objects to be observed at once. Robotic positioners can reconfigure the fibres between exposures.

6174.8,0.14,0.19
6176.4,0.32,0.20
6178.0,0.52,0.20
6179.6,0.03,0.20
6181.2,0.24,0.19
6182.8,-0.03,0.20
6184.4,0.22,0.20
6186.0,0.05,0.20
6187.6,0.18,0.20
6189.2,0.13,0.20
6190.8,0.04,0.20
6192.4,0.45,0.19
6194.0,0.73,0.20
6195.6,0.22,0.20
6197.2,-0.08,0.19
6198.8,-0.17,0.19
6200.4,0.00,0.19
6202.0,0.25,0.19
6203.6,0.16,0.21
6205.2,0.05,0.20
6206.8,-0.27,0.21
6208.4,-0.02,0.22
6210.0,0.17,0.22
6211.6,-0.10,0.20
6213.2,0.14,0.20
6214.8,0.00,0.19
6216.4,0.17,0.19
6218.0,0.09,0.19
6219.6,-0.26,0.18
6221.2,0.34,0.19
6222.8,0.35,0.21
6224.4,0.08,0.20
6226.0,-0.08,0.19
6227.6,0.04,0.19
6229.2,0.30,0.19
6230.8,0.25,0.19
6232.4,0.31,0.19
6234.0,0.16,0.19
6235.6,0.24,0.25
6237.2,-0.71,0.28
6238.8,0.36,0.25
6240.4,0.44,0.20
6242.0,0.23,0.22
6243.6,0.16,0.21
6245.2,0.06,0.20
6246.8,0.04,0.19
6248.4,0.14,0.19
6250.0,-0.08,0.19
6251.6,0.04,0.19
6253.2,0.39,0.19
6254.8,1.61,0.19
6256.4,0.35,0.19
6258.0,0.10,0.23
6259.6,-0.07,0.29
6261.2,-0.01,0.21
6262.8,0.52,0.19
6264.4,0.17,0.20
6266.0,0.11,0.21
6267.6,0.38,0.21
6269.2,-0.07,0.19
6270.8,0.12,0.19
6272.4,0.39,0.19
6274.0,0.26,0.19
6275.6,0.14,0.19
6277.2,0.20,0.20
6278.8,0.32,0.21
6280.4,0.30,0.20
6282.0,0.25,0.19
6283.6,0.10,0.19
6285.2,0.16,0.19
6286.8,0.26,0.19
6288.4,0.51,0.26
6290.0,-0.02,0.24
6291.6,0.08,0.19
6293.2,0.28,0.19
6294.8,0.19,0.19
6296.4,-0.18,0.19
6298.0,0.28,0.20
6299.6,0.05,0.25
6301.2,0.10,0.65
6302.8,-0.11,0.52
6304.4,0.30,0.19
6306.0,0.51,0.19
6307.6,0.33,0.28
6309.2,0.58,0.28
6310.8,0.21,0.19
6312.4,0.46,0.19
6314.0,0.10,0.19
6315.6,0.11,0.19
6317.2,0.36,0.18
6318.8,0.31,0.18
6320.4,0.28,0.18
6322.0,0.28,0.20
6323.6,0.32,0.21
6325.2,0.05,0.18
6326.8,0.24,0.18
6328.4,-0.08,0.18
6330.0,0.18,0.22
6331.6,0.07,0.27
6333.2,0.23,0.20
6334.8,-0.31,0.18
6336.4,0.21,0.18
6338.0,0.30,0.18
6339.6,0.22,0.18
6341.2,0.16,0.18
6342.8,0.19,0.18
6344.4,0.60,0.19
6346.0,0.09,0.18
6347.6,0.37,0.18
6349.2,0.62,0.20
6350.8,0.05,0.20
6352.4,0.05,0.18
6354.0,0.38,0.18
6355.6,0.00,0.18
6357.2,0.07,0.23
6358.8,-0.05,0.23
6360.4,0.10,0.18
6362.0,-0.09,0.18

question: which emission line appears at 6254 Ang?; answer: [O III]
